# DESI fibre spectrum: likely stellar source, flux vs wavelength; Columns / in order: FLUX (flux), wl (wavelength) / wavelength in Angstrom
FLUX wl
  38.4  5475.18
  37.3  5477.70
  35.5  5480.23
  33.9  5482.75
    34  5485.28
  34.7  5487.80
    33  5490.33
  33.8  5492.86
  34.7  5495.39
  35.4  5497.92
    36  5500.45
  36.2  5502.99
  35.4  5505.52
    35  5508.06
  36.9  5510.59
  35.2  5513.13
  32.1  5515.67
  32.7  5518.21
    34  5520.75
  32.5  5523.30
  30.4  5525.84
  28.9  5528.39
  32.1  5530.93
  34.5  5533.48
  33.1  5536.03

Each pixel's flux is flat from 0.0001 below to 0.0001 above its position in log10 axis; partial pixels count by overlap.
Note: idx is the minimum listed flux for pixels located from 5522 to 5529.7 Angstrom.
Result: 28.9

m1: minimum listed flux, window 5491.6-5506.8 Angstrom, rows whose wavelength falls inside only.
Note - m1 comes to 33.8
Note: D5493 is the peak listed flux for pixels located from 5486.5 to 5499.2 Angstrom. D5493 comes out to 35.4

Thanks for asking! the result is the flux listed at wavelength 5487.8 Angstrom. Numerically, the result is 34.7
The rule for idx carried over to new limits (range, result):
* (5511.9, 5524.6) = 32.1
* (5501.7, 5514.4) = 35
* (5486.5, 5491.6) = 33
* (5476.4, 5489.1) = 33.9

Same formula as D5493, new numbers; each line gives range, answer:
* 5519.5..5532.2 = 34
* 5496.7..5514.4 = 36.9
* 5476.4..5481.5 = 37.3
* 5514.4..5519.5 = 32.7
